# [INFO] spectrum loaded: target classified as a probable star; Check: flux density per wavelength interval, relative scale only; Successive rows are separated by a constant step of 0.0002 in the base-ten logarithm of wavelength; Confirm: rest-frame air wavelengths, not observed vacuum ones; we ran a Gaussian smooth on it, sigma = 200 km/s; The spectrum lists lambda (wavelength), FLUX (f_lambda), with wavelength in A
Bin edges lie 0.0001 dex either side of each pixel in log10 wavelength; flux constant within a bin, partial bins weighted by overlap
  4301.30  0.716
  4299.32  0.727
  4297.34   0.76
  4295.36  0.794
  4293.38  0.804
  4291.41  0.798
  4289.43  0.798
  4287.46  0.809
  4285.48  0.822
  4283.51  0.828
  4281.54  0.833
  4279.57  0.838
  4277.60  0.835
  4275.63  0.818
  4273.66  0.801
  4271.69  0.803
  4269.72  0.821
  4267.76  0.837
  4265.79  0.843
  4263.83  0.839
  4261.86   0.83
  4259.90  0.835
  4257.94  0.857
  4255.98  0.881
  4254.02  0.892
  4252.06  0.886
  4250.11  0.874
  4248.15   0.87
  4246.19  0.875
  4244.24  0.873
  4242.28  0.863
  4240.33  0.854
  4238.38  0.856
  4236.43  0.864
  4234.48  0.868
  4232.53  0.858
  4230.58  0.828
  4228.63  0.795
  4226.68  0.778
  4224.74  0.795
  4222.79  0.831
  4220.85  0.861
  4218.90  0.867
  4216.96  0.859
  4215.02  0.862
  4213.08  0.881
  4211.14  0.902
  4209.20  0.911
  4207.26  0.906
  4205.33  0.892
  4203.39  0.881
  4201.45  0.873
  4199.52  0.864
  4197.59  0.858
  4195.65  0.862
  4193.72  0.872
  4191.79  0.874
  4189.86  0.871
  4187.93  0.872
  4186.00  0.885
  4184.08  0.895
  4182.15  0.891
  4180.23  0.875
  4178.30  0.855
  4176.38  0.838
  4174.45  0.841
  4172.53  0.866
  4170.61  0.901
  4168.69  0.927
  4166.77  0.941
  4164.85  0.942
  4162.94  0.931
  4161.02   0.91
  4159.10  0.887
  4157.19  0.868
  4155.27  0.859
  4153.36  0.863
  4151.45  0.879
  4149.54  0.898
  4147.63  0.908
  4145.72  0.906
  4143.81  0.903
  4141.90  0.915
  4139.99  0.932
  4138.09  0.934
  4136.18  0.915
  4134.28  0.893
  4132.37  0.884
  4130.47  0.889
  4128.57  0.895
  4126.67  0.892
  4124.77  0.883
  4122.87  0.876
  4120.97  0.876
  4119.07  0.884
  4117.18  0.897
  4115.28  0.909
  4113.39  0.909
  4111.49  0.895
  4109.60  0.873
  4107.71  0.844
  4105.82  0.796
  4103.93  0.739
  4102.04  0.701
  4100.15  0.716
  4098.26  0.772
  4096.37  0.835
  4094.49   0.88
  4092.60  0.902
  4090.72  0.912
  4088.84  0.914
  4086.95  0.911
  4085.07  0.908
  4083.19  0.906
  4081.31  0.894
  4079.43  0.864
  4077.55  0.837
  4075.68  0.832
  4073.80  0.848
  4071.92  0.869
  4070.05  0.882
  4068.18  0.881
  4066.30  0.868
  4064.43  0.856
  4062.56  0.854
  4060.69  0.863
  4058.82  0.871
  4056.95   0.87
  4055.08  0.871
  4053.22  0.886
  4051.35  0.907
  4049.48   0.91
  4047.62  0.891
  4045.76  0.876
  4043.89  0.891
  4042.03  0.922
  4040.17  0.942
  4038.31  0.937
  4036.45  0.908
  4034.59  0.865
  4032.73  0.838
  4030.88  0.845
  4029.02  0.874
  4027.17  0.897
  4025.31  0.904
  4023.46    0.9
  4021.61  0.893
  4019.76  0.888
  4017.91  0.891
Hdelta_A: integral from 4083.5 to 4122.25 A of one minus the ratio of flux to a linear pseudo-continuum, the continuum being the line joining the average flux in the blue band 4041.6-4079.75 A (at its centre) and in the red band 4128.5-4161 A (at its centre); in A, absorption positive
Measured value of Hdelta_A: 1.3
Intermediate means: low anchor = 0.873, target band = 0.855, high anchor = 0.896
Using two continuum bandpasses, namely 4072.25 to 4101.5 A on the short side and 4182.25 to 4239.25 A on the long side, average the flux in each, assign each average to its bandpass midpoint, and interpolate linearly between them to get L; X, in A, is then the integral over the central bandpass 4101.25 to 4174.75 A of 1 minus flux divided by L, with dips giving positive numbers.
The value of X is -2.0 A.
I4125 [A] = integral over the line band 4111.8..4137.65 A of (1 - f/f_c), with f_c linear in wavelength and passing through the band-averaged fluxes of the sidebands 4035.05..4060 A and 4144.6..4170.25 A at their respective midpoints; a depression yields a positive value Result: 0.2 A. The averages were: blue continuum 0.897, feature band 0.893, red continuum 0.902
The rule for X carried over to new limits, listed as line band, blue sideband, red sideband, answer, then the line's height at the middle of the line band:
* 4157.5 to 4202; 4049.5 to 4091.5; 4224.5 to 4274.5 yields -1.31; 0.859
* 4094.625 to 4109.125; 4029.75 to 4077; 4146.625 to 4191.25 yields 1.66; 0.882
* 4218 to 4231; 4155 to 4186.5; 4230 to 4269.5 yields 0.70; 0.869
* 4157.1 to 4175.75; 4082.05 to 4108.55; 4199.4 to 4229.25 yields -1.10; 0.852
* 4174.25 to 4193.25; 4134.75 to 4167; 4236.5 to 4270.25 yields 0.40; 0.89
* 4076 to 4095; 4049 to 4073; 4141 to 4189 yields -0.27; 0.879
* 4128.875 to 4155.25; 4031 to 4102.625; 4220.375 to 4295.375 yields -1.29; 0.858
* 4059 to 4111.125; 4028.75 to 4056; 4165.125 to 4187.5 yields 2.24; 0.889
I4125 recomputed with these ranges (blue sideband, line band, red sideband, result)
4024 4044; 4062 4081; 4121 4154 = 0.73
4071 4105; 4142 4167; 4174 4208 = -1.03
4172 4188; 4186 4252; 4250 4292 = -0.67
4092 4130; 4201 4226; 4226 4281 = -0.69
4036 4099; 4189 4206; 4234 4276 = -0.21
